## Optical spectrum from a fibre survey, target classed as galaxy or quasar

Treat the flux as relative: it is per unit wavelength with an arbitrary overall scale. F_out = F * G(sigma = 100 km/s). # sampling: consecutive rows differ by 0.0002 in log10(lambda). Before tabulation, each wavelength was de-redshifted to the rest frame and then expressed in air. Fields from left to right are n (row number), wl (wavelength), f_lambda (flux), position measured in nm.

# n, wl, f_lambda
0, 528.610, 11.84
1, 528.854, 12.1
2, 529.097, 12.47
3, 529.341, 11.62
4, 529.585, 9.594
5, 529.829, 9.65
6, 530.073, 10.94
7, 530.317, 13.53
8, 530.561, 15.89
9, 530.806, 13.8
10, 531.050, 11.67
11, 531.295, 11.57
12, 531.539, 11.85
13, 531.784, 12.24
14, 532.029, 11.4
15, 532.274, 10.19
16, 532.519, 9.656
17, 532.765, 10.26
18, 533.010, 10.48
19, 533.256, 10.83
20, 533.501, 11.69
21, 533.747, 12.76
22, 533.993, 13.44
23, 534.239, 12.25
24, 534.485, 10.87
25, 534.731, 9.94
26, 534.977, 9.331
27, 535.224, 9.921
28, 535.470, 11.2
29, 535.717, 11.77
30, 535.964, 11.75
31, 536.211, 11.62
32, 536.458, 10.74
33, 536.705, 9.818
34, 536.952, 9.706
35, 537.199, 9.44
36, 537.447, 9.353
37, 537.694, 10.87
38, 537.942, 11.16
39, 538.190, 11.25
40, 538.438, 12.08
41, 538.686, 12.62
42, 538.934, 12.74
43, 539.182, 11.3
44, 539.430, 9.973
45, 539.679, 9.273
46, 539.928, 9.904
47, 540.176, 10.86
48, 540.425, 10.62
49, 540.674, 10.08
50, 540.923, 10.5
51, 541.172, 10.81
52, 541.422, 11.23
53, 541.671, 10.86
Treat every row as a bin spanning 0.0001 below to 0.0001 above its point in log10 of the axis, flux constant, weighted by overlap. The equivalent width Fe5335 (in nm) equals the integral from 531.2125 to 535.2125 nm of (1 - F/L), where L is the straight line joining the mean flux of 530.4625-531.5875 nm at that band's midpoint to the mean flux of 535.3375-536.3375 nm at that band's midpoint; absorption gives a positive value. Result 0.39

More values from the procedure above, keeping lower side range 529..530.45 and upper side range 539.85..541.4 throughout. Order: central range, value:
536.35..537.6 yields 0.11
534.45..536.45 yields 0.02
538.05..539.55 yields -0.14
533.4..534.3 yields -0.13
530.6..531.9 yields -0.15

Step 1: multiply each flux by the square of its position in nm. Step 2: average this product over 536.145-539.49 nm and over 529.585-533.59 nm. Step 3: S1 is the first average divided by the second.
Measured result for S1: 0.97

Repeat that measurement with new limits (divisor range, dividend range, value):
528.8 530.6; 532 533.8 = 0.93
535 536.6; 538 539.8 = 1.04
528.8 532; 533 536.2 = 0.95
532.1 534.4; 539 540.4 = 0.94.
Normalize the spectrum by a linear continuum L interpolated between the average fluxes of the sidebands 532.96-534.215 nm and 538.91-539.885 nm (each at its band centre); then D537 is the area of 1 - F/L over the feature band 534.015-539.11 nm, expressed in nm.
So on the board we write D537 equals 0.11 nm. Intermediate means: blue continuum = 11.9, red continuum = 10.5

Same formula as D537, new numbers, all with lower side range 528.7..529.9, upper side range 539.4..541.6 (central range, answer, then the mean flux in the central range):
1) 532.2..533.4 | 0.07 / 10.3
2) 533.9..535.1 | -0.03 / 11.1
